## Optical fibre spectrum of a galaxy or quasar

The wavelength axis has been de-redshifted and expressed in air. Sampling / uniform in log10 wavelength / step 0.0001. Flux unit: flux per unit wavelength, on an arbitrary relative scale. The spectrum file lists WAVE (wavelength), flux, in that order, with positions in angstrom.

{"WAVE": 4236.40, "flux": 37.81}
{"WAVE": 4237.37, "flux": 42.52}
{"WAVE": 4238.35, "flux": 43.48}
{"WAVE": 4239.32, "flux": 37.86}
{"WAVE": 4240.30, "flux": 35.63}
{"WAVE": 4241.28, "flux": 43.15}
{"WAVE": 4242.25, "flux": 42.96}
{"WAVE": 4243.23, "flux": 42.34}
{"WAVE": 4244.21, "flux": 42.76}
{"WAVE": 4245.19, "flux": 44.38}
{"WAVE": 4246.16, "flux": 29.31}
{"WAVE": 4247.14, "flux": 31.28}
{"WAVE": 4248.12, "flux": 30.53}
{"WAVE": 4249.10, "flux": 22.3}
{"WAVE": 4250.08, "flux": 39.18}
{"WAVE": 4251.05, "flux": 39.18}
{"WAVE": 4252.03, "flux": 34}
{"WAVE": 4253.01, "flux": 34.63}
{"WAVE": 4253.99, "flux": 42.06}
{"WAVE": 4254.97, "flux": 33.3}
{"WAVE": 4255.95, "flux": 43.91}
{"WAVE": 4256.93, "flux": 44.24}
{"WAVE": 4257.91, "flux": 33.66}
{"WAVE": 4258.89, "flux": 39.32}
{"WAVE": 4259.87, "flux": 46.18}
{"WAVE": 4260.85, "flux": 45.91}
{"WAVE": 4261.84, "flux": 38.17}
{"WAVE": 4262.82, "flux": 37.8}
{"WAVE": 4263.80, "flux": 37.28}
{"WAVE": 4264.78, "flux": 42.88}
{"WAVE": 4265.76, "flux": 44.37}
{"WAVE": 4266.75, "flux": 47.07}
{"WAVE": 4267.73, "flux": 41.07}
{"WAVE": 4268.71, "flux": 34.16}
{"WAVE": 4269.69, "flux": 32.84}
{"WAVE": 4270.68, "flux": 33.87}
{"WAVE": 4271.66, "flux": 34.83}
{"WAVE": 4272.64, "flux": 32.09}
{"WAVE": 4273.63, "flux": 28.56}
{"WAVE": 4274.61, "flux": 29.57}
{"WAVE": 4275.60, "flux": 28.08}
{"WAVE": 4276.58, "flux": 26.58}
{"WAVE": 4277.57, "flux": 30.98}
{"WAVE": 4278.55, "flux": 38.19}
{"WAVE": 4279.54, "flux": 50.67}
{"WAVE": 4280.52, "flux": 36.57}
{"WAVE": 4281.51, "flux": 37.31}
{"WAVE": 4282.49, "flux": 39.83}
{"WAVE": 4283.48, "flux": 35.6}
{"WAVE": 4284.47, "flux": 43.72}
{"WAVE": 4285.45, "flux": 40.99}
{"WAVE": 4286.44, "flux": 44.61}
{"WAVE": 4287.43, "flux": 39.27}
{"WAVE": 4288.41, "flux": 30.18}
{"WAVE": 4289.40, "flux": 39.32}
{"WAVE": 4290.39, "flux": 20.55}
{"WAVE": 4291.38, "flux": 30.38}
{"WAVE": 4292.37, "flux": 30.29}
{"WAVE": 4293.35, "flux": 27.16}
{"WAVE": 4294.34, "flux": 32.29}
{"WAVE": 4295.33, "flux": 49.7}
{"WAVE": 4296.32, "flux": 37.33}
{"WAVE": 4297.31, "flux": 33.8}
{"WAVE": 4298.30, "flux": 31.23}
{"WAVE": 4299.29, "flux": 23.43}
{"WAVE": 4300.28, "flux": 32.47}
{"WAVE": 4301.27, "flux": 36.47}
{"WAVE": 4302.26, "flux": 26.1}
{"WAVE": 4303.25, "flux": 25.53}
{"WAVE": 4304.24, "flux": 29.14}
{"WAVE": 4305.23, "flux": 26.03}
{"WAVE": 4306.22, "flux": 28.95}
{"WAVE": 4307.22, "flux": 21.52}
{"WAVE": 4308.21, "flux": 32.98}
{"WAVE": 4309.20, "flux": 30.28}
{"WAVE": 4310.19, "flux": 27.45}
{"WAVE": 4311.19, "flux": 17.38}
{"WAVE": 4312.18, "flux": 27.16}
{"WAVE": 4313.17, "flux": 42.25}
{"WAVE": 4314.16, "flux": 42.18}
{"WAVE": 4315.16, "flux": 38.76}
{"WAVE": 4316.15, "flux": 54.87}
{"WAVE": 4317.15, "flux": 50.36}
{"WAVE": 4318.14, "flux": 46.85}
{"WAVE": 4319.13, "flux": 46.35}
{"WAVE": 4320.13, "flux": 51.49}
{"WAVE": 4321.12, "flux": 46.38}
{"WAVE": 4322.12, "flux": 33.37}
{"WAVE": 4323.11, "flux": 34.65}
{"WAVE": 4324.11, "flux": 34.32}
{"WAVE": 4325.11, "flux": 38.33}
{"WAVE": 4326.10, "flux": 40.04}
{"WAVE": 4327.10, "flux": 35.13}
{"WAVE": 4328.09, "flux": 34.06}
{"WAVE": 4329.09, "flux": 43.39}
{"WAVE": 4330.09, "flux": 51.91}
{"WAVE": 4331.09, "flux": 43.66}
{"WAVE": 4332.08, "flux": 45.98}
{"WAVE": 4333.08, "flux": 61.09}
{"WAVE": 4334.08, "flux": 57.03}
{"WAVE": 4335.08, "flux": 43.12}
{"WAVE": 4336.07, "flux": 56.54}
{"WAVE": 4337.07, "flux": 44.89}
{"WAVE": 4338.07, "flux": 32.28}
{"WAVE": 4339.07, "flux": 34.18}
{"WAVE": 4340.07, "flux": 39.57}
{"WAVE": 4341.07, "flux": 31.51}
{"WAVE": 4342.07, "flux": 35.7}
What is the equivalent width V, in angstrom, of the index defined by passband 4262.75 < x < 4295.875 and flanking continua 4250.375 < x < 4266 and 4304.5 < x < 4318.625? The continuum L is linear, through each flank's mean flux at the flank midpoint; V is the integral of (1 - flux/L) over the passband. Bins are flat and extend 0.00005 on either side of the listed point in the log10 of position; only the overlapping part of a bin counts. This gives 1.4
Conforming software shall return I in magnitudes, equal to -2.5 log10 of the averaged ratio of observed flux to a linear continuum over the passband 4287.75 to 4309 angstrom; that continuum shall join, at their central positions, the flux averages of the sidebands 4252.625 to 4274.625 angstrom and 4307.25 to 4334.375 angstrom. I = 0.28 mag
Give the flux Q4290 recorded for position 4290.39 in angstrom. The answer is 20.55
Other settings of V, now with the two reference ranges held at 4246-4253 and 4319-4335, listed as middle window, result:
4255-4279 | -1.50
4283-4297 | 0.90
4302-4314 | 3.67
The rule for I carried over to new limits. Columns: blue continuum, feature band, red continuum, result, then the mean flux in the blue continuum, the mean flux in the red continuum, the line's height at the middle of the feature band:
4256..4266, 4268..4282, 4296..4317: 0.13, 41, 31.9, 38.2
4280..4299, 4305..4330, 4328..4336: 0.19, 35.7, 48.7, 44.3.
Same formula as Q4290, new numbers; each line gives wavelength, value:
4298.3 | 31.23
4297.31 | 33.8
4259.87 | 46.18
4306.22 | 28.95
